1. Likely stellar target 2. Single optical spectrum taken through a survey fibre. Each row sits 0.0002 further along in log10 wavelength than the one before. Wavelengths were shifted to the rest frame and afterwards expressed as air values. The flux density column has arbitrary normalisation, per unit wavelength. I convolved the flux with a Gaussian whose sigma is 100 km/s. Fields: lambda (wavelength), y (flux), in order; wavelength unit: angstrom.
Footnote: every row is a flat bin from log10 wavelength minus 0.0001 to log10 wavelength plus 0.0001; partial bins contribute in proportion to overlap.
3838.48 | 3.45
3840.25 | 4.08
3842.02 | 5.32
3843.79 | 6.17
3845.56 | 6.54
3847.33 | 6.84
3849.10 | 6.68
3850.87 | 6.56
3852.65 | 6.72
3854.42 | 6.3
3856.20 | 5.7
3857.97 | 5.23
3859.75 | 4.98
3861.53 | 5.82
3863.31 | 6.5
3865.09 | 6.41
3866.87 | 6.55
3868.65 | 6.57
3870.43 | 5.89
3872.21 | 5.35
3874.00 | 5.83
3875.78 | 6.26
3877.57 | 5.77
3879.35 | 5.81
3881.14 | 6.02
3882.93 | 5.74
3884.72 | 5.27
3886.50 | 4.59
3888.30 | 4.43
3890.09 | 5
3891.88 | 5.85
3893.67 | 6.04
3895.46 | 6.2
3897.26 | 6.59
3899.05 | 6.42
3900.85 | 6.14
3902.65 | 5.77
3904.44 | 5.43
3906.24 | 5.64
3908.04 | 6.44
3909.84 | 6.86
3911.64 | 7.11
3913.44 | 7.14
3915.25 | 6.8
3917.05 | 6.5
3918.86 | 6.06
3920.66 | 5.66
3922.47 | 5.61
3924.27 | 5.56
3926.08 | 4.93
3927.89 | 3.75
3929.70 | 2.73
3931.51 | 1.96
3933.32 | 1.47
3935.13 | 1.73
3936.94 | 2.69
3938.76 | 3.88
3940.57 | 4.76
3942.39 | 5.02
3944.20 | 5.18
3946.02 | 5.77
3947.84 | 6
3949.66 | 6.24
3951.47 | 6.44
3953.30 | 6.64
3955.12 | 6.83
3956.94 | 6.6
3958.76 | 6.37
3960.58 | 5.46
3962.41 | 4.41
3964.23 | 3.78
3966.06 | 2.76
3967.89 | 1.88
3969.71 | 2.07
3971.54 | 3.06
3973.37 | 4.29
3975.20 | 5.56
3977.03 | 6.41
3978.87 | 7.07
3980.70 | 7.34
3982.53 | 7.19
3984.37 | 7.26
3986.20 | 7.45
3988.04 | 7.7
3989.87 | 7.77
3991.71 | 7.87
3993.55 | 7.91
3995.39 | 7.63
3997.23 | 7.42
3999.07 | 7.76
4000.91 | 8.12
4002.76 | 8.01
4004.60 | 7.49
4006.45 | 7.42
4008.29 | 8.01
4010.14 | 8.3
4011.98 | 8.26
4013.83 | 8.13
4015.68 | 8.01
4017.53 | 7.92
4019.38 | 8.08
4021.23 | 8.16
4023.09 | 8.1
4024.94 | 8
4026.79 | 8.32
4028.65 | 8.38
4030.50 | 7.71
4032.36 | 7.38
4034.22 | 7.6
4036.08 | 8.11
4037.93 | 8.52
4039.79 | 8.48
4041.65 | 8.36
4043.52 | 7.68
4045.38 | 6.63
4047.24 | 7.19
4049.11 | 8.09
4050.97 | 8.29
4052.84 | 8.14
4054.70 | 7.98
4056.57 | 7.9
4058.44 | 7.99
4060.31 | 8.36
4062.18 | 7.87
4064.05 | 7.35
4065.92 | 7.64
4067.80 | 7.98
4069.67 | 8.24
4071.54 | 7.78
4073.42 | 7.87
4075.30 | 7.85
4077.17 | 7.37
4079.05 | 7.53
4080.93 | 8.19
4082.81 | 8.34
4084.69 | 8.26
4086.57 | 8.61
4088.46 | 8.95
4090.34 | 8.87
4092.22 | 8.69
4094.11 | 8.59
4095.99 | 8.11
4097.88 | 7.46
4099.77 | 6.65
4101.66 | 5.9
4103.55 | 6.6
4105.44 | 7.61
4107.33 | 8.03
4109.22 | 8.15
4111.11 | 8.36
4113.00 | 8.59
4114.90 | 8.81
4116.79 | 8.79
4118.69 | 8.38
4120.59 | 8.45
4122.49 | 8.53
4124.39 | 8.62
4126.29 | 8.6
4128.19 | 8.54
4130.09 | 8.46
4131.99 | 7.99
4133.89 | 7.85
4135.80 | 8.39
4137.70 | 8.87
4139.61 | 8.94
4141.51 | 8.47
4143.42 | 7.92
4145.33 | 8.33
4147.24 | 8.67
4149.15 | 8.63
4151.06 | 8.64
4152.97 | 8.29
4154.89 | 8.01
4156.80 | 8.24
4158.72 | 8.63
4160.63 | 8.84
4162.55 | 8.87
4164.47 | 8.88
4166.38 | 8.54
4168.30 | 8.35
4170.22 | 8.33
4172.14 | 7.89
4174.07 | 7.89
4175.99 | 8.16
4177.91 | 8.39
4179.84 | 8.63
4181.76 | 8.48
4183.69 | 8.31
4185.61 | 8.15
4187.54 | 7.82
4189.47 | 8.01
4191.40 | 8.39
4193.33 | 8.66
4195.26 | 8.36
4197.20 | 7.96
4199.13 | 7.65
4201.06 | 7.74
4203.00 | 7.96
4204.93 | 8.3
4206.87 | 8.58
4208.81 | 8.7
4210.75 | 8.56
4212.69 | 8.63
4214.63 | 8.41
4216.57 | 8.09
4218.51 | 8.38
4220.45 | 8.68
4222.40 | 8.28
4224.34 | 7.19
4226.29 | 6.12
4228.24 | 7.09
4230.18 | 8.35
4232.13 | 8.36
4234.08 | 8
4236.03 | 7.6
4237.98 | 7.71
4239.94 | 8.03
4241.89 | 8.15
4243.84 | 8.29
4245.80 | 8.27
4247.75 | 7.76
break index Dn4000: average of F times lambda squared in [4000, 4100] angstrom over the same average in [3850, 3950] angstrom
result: 1.6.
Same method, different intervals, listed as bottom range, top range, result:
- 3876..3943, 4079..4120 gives 1.70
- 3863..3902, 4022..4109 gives 1.48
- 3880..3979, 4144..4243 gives 1.81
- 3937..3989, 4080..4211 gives 1.67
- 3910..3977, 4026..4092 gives 1.75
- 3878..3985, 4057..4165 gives 1.70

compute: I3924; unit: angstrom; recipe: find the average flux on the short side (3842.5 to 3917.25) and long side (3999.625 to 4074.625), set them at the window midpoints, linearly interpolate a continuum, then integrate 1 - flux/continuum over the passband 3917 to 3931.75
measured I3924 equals 4.0 angstrom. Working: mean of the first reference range 6.05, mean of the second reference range 7.94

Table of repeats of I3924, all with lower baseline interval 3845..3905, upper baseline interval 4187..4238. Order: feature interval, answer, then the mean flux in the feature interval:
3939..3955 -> 1.7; 5.73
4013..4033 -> -3.4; 8.02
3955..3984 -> 6.5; 5.06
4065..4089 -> -2.7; 8.03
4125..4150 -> -2.8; 8.44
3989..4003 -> -2.3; 7.8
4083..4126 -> -4.4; 8.15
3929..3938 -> 6.0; 2.13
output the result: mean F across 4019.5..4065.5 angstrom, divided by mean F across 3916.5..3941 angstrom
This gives 1.96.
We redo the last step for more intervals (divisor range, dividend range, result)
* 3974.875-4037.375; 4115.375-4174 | 1.09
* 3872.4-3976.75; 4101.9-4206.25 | 1.60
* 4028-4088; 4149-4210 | 1.05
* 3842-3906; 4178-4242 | 1.37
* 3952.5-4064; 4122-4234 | 1.16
